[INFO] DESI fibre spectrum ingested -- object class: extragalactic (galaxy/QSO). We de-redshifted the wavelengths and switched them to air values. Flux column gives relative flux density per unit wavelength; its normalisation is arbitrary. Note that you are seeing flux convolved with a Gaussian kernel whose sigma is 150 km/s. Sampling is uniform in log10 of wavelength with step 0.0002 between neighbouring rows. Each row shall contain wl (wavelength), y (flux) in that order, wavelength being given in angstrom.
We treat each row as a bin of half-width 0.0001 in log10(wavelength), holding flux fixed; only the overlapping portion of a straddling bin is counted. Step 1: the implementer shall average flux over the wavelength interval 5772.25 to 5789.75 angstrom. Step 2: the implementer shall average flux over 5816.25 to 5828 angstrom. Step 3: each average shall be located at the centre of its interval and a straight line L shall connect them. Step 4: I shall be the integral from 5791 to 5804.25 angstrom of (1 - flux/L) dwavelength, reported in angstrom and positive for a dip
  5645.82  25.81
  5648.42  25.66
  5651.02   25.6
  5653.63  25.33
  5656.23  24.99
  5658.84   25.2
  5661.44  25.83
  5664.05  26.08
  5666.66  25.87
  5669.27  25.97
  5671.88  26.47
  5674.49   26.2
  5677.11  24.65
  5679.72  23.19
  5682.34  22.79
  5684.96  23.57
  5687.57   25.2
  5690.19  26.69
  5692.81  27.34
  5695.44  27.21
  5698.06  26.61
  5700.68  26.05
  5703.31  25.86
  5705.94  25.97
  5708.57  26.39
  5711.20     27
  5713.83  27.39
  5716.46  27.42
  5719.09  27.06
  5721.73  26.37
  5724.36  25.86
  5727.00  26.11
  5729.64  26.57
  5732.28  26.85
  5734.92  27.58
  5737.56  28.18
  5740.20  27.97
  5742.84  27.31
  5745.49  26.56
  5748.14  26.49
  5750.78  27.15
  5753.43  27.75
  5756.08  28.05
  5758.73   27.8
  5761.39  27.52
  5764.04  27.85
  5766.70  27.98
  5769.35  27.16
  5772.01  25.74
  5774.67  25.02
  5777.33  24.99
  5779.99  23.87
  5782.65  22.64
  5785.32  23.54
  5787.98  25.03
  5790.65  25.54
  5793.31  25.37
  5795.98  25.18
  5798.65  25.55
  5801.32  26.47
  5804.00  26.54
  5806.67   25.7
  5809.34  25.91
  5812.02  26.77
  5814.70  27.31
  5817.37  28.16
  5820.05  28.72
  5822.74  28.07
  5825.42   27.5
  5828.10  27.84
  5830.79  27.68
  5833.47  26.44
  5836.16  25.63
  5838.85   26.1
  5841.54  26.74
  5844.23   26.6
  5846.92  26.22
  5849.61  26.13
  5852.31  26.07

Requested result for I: 0.0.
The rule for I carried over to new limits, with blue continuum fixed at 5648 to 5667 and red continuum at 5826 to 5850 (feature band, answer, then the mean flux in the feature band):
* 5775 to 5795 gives 1.4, 24.5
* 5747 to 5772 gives -1.2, 27.4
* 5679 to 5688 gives 0.7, 23.6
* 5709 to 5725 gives -0.6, 26.9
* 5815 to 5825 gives -0.6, 28.1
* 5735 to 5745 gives -0.6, 27.7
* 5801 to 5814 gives 0.1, 26.3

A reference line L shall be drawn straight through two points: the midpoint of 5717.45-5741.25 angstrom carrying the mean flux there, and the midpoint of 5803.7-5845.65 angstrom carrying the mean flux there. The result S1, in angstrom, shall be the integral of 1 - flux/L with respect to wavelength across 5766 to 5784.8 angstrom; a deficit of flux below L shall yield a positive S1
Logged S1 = 1.3 angstrom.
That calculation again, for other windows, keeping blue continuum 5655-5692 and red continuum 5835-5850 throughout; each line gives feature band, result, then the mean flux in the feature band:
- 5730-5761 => -2.10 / 27.4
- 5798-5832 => -1.35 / 27.1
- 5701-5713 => -0.42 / 26.3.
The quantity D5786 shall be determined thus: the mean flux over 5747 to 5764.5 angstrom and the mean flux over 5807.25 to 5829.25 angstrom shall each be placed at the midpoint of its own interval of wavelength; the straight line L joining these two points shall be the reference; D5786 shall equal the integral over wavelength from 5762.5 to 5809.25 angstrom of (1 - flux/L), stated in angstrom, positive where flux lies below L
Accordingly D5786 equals 3.3 angstrom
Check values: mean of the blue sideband 27.5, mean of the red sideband 27.5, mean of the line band 25.6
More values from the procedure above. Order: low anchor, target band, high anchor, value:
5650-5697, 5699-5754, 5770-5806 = -3.4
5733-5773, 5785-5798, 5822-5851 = 1.0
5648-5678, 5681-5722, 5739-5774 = 0.2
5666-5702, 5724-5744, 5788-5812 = -1.1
